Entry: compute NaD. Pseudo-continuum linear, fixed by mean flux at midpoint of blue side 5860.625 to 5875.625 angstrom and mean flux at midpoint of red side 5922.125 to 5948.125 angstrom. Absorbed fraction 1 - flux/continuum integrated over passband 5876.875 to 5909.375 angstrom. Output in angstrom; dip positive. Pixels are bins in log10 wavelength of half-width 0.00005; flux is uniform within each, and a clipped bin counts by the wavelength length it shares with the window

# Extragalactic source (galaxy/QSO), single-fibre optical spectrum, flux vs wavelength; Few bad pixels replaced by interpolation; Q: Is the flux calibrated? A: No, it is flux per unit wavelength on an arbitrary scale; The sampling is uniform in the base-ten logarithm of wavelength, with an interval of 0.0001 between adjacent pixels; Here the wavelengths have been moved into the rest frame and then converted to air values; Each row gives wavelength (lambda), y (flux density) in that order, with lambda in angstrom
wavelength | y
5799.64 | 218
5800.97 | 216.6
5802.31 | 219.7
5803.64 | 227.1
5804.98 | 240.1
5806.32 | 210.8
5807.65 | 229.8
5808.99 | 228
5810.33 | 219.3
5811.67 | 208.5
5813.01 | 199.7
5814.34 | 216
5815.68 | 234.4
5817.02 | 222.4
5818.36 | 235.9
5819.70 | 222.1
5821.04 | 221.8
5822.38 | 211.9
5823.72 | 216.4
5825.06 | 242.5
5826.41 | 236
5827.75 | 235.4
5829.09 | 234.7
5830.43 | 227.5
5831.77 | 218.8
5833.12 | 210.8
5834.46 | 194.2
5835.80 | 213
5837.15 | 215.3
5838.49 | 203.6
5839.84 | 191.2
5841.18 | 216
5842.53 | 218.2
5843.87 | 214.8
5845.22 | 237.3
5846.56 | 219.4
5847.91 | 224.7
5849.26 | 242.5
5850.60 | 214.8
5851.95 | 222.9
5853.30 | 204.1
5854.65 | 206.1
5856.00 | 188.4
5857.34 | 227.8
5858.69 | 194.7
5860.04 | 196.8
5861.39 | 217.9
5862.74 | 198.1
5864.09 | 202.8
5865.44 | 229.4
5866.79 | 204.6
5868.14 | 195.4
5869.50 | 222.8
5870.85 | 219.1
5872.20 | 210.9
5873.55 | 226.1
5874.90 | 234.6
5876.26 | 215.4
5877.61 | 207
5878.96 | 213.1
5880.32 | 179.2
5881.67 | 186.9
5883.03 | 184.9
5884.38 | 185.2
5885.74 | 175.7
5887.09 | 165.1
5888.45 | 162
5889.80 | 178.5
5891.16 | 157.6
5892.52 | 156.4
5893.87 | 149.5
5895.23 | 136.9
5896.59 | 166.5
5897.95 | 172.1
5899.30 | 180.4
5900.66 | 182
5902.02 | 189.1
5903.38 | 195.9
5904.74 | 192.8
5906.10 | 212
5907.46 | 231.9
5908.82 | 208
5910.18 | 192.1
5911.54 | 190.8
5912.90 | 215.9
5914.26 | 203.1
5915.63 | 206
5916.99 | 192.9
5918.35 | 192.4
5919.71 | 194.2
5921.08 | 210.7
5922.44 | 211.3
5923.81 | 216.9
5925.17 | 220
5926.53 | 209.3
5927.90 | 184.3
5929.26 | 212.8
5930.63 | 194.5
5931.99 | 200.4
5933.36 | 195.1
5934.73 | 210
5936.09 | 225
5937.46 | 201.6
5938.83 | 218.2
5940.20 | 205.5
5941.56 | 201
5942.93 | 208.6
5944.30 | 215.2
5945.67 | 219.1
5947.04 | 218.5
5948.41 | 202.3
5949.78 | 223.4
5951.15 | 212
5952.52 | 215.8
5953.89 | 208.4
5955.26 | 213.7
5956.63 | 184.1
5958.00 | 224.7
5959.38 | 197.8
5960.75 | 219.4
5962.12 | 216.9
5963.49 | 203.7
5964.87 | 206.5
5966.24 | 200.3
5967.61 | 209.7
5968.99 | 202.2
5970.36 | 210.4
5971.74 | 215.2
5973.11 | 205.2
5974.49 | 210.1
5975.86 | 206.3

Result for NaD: 4.6 angstrom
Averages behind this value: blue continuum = 215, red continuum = 209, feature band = 182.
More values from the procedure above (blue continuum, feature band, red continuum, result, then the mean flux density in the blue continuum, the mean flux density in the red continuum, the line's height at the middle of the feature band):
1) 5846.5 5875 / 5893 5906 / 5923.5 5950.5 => 2.20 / 213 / 209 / 211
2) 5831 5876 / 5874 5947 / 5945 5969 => 5.38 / 213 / 210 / 212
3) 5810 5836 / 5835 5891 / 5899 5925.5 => 1.78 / 221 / 202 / 213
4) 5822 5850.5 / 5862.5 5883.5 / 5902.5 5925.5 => 0.43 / 220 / 205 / 213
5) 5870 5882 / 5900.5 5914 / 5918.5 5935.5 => 0.35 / 211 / 205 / 207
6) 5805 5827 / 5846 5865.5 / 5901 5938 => 0.30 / 223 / 204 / 215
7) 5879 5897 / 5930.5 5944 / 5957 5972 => -0.82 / 170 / 209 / 195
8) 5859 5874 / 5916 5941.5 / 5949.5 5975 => 0.55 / 211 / 209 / 210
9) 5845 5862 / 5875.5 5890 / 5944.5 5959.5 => 1.80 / 215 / 211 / 214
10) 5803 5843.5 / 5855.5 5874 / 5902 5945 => 0.36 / 220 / 205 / 214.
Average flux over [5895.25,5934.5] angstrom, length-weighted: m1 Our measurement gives 198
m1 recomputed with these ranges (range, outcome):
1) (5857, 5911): 194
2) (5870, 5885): 206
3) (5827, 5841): 215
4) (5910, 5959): 207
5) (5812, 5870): 216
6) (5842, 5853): 224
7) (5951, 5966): 209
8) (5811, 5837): 221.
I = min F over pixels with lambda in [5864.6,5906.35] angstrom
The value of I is 136.9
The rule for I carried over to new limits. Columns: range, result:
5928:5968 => 184.1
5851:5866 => 188.4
